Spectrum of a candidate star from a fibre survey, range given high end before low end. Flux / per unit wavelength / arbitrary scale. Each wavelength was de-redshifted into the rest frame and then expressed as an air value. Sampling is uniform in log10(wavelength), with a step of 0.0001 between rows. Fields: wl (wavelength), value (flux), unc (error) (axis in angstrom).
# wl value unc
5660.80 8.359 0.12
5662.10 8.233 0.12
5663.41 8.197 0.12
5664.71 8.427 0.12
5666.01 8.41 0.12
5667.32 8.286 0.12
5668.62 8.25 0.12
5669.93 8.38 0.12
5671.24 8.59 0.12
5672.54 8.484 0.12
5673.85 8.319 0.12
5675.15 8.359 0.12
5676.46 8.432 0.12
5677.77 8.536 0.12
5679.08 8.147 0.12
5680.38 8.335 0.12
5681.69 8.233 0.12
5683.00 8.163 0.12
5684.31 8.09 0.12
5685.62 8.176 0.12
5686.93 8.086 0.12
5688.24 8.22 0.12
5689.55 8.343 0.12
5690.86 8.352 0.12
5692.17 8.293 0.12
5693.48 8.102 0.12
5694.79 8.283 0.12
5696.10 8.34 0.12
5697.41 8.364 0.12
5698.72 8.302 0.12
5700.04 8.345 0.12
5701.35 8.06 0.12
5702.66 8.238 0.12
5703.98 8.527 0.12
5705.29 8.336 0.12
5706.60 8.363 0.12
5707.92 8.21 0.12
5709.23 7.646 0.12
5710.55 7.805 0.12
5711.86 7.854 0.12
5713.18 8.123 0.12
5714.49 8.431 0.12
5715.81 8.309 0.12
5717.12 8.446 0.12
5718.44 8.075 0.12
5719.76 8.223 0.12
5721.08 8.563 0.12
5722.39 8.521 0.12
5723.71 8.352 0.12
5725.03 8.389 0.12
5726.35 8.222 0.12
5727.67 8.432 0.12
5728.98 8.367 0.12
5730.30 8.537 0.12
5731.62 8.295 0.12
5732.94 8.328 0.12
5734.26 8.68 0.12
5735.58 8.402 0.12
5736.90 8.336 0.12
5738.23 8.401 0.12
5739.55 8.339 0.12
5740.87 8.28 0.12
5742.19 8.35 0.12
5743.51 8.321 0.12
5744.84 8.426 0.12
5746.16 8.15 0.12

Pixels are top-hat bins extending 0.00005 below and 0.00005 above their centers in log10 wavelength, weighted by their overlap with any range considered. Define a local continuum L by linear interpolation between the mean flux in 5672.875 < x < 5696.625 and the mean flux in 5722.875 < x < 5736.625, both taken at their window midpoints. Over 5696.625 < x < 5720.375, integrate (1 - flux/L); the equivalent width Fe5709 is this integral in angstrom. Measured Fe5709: 0.4 angstrom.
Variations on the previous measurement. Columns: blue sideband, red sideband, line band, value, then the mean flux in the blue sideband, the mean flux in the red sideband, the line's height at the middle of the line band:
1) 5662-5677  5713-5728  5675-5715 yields 0.6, 8.37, 8.34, 8.36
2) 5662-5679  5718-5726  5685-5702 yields 0.2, 8.37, 8.35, 8.36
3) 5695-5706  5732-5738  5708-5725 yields 0.3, 8.32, 8.42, 8.36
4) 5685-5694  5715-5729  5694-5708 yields -0.1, 8.23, 8.36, 8.27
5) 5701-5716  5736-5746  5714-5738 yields -0.4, 8.16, 8.34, 8.25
